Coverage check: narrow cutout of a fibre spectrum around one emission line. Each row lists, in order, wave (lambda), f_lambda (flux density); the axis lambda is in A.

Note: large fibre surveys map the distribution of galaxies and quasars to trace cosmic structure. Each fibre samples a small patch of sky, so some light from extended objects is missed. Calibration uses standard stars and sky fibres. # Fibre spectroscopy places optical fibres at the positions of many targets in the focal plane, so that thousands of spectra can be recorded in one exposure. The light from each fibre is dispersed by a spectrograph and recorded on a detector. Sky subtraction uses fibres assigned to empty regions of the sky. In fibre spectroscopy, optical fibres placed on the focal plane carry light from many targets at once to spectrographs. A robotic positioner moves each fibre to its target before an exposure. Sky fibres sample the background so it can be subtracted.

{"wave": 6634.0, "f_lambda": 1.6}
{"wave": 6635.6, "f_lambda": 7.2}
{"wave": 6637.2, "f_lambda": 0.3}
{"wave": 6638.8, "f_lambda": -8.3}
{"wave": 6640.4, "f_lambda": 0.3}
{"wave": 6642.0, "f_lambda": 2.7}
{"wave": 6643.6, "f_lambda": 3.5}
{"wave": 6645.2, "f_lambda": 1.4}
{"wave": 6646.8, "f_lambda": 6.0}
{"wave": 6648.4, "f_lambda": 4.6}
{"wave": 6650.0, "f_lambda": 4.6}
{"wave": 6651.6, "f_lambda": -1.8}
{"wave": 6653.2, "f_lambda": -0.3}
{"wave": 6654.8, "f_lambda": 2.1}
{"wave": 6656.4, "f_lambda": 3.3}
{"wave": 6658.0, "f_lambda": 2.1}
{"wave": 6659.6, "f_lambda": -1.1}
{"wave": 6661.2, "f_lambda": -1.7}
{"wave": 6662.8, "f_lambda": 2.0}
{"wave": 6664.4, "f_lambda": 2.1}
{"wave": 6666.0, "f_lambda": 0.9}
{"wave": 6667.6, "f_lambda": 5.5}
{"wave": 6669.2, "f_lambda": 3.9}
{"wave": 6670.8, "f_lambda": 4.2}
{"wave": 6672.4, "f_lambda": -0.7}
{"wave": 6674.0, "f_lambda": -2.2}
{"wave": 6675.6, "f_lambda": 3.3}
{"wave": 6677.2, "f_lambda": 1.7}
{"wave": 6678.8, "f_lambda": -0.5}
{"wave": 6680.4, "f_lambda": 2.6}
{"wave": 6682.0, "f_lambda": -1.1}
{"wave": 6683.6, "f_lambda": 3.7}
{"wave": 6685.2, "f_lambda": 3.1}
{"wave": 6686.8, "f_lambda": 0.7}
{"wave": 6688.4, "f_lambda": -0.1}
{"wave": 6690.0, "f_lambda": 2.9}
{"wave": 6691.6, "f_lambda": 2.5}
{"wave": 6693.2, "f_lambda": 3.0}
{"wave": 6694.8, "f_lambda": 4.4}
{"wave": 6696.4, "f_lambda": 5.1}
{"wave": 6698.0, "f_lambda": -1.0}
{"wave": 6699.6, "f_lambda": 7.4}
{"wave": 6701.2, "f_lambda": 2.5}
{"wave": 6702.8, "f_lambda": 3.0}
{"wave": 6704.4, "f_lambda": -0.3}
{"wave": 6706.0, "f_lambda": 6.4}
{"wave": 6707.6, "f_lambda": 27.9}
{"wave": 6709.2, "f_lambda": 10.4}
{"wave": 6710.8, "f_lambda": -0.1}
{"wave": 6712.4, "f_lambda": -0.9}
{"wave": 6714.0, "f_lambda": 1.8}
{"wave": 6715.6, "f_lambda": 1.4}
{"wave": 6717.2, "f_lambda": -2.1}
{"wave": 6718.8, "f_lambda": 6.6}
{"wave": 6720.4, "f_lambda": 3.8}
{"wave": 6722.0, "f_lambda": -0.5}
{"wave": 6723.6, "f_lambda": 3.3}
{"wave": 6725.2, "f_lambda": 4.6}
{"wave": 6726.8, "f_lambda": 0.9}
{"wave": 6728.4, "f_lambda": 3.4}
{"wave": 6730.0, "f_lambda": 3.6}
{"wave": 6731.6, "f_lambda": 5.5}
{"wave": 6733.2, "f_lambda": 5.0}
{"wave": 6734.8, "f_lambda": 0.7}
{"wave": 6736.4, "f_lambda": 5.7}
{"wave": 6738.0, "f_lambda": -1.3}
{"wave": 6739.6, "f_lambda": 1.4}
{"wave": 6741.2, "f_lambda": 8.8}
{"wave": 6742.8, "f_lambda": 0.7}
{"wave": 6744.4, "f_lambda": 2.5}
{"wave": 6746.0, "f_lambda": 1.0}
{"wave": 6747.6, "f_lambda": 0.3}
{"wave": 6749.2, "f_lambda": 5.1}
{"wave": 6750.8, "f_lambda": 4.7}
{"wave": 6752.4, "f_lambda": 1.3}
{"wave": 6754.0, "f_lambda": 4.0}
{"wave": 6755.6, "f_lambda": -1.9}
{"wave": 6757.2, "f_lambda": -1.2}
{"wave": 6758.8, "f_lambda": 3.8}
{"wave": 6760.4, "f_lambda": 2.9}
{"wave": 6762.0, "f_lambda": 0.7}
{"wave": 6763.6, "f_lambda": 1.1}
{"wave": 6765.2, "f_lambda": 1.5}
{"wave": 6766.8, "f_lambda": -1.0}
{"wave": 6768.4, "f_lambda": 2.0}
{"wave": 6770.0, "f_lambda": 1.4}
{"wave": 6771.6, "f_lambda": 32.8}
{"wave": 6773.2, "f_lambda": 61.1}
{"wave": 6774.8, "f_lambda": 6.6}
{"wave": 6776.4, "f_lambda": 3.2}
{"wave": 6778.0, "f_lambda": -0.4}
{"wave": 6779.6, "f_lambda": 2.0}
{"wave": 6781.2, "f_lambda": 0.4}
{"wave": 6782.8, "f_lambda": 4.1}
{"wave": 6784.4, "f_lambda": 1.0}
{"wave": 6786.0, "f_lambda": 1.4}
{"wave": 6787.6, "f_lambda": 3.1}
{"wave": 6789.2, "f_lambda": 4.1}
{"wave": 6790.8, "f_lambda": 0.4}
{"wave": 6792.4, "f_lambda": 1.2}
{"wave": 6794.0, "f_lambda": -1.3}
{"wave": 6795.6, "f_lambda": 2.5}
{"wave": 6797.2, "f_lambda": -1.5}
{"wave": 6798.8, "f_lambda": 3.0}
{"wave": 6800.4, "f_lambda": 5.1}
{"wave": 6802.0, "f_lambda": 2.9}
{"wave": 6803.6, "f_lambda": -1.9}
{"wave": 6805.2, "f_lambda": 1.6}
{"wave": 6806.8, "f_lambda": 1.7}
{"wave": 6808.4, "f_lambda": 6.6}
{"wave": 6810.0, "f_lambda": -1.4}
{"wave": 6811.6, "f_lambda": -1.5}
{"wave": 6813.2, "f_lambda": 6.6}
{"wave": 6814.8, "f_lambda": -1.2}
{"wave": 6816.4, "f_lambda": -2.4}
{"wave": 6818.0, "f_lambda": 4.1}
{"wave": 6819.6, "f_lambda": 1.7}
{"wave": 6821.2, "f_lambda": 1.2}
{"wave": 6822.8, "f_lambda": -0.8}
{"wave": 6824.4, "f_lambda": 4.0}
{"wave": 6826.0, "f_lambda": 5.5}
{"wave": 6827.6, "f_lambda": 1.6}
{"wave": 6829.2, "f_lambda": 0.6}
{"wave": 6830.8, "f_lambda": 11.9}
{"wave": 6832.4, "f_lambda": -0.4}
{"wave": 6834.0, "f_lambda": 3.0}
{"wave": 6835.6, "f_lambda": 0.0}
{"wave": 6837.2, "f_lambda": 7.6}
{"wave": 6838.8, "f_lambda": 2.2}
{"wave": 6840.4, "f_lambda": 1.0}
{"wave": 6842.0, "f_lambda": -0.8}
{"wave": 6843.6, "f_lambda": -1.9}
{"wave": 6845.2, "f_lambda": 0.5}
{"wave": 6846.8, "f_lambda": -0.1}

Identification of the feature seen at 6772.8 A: [O III] 5007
